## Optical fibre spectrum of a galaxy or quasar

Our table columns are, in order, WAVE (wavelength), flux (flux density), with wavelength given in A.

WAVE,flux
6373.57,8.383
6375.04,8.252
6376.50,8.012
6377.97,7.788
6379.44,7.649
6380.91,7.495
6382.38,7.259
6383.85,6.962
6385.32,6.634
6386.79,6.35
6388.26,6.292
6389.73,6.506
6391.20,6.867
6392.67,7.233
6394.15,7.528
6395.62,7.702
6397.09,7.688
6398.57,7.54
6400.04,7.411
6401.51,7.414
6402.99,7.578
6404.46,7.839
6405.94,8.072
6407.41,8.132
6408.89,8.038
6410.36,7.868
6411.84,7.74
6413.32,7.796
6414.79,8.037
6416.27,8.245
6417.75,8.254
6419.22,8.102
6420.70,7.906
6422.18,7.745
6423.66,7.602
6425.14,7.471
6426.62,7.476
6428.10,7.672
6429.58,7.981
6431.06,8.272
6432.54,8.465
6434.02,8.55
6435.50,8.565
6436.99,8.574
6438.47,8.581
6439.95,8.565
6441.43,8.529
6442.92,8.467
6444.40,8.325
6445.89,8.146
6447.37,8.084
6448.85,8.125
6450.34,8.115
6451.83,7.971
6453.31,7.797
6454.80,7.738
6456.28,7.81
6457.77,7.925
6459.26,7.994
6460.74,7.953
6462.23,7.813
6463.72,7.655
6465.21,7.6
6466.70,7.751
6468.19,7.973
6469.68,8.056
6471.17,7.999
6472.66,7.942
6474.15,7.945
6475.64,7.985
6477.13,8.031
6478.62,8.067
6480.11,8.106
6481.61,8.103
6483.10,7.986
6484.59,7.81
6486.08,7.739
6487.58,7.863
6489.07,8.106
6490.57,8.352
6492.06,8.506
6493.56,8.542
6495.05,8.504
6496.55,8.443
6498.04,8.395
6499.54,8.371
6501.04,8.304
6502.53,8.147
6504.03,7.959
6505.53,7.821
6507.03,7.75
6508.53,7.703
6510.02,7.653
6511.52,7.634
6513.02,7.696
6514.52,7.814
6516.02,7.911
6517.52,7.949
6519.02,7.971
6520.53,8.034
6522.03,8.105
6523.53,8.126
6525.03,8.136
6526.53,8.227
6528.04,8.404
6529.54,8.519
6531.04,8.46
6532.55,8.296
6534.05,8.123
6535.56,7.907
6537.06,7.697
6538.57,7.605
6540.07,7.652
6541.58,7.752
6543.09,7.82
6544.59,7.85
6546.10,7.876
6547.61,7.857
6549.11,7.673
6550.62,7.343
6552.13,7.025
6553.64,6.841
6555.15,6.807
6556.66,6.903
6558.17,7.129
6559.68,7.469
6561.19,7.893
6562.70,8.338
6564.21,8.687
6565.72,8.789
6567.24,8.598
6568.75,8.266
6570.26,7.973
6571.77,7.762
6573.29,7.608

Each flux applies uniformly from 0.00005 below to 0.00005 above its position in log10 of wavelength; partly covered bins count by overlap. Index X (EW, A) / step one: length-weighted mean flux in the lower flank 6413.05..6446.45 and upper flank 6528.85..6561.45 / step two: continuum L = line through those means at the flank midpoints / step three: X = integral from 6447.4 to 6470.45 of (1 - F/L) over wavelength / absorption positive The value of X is 0.4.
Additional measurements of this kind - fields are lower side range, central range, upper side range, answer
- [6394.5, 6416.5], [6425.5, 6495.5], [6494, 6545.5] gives -1.6 A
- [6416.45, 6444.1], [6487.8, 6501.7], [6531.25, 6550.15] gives -0.7 A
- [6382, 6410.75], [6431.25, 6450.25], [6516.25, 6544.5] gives -2.1 A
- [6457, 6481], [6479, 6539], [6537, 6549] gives -1.8 A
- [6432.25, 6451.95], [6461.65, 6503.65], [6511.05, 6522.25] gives 0.1 A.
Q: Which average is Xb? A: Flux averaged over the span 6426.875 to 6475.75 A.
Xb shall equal 8.08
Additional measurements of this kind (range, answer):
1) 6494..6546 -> 8.02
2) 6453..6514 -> 7.99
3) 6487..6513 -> 8.11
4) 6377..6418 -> 7.49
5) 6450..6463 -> 7.9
